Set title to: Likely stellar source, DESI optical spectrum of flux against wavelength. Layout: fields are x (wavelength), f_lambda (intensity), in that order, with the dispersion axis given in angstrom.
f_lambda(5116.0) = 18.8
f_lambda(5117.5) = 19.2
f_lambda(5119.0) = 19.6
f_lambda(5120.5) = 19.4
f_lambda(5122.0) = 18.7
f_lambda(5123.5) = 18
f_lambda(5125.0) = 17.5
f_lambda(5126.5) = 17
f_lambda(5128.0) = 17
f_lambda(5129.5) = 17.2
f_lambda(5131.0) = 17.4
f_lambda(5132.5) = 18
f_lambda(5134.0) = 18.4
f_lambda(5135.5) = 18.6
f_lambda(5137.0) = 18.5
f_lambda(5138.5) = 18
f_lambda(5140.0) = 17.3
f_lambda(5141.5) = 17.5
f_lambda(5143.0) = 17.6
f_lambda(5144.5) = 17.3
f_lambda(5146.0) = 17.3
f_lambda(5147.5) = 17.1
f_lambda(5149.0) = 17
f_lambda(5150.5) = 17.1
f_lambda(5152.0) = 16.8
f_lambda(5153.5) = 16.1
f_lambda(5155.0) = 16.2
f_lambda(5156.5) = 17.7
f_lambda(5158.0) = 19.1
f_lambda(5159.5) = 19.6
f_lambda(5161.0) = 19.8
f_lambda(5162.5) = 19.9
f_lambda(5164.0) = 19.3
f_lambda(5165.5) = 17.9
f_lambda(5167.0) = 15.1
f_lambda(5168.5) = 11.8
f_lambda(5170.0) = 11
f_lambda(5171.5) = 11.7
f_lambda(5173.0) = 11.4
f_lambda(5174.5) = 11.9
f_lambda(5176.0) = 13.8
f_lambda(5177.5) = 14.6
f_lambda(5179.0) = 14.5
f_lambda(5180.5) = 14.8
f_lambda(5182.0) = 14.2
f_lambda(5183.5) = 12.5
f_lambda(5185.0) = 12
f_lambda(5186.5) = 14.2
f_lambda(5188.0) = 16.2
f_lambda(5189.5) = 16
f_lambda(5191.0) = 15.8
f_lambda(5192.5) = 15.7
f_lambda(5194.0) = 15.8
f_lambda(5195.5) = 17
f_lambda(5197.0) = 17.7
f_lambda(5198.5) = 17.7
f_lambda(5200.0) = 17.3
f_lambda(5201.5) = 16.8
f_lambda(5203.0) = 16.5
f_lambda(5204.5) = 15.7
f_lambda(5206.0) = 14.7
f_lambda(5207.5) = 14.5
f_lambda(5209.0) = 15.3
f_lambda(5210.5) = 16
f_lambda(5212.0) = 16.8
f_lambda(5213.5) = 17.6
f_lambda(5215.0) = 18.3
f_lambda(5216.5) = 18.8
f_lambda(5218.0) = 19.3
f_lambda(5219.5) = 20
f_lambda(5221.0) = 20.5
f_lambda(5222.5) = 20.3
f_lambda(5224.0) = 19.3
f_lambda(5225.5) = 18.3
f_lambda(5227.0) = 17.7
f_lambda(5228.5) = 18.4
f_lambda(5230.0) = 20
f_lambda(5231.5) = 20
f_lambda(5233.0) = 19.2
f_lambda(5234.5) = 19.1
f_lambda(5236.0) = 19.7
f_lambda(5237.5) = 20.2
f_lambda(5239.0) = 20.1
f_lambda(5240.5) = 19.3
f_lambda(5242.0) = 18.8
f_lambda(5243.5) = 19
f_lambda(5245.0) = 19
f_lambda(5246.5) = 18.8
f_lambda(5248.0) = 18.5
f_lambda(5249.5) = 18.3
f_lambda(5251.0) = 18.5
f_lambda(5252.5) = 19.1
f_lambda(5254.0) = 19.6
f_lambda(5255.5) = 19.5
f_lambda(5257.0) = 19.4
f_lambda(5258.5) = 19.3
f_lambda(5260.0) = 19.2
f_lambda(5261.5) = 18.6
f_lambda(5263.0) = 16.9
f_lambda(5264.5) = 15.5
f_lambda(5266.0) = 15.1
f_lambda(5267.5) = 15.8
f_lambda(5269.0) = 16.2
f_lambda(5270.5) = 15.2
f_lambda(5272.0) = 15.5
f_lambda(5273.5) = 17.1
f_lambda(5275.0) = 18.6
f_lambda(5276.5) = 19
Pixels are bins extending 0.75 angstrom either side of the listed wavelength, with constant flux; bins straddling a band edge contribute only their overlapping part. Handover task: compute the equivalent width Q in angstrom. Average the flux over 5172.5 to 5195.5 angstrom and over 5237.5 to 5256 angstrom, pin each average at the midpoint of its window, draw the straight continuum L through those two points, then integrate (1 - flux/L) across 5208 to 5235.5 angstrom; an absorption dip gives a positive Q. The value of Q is -2.19 angstrom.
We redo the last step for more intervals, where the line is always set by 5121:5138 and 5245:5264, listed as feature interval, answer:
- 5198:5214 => 1.9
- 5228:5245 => -0.7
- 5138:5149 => 0.3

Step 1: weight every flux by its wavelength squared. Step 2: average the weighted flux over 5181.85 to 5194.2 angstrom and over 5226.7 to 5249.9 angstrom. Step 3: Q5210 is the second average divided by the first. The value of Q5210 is 1.33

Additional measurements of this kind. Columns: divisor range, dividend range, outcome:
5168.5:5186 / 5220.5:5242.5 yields 1.53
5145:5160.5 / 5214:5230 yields 1.13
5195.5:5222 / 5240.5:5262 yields 1.12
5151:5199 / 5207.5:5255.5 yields 1.23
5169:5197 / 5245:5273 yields 1.29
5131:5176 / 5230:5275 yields 1.14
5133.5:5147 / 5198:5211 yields 0.92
